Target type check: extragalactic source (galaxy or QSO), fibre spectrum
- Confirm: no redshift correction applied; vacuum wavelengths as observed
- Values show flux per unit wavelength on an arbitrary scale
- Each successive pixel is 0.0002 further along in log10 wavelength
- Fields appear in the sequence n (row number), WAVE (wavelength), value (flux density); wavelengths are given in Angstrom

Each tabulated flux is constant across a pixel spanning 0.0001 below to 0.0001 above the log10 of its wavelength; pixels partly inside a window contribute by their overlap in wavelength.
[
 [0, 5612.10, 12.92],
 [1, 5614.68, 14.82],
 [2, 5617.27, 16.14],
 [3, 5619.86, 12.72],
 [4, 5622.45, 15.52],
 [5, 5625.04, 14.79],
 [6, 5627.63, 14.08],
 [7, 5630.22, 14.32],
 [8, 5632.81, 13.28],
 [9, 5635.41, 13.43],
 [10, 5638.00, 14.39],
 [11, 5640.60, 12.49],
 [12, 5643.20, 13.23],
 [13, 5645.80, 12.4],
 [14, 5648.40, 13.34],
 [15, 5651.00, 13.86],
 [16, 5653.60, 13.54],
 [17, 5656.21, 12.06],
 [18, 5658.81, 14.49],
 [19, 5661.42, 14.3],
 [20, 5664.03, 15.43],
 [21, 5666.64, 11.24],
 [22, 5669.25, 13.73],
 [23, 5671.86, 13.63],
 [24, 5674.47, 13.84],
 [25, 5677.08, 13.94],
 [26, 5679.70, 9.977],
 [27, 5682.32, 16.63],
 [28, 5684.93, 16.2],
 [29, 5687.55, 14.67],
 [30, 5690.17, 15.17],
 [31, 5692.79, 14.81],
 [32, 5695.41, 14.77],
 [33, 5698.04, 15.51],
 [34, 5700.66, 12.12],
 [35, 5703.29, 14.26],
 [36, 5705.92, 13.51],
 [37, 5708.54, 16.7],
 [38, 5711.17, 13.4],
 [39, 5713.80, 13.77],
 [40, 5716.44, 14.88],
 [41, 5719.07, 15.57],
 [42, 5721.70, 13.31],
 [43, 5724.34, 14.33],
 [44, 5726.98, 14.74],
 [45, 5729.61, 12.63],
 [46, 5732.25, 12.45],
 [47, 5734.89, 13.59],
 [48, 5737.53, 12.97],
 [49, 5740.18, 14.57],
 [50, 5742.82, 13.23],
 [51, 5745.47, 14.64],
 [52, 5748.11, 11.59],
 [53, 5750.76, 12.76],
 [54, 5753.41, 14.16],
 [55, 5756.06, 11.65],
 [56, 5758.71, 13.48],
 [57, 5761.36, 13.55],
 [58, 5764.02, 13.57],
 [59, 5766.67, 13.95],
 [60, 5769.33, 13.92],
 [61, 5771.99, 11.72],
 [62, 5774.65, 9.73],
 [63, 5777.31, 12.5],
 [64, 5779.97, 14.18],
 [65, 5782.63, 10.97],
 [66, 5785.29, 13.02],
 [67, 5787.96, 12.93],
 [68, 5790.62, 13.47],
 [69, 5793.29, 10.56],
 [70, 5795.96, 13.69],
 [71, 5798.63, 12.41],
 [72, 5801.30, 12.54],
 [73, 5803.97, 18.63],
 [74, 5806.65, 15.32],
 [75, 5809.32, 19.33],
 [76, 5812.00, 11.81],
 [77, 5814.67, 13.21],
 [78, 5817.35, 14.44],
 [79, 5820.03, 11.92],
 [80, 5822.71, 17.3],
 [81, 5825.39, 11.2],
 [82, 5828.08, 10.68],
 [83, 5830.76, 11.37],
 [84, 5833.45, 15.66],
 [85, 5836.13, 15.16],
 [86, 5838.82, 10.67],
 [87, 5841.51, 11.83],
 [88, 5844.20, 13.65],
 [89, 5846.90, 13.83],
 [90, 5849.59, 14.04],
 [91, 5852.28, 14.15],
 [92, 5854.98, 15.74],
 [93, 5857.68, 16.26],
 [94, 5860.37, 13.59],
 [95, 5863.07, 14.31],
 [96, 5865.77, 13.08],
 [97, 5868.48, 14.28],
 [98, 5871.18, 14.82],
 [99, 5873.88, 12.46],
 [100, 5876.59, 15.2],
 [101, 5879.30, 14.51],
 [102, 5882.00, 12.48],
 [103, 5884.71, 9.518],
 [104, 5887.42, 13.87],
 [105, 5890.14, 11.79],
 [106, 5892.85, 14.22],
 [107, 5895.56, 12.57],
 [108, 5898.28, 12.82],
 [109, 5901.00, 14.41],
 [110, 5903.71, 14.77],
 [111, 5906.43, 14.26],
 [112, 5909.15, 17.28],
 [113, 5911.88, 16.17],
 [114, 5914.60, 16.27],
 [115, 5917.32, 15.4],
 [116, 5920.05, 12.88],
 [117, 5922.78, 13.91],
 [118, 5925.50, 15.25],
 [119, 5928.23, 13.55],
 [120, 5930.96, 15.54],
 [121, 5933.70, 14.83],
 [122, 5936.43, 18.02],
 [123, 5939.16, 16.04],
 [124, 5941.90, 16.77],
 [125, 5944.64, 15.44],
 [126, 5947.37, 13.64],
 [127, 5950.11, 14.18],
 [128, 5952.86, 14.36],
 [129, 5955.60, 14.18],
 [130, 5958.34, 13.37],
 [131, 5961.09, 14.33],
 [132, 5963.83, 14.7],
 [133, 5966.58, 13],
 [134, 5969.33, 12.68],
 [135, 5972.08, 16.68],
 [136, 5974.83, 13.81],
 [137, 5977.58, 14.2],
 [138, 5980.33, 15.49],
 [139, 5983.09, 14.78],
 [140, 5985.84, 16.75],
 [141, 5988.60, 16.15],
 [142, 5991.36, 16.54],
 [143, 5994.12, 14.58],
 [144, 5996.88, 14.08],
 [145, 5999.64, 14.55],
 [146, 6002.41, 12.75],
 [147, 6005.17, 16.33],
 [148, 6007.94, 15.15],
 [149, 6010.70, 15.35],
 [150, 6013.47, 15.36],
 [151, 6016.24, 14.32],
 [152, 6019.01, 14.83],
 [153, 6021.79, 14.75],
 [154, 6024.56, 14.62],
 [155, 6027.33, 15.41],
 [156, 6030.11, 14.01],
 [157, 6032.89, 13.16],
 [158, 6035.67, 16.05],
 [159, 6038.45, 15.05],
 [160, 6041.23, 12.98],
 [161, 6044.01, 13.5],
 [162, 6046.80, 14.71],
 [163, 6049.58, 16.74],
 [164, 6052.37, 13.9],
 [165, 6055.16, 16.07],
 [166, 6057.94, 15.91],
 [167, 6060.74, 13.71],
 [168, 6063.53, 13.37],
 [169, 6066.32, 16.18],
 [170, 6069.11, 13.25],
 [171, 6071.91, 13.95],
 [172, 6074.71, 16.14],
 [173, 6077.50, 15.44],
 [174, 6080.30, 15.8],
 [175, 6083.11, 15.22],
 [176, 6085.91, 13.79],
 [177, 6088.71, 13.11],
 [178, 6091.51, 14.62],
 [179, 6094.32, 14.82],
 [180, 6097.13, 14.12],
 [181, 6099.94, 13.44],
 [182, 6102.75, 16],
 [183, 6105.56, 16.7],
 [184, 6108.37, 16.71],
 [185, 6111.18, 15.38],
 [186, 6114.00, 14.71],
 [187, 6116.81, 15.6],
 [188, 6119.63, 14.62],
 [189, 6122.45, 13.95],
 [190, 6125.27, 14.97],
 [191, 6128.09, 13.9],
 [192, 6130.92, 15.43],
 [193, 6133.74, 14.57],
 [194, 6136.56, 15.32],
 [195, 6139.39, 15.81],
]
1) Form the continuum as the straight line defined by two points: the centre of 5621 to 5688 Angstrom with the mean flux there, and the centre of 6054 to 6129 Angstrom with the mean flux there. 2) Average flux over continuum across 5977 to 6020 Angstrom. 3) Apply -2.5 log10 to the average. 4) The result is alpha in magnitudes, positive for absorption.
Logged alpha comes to -0.03 mag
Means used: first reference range 13.8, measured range 15.1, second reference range 14.9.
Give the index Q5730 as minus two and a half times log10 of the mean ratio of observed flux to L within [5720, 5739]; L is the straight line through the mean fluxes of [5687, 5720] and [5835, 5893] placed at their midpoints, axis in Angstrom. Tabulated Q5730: 0.070 mag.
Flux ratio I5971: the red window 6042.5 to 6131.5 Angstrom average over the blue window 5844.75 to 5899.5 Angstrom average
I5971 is 1.1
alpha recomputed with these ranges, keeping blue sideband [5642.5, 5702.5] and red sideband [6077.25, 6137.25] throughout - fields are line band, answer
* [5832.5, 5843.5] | 0.079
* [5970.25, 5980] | -0.020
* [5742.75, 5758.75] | 0.083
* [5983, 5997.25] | -0.073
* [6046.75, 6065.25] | -0.013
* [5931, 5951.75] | -0.074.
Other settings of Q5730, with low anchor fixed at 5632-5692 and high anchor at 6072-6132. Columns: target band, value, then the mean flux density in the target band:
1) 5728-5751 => 0.059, 13.2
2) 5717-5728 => -0.047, 14.5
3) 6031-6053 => 0.019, 14.5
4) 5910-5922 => -0.056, 15.2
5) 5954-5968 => 0.048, 13.9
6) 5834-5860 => 0.021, 14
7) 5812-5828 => 0.074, 13.2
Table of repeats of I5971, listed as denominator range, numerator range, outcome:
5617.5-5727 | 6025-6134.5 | 1.06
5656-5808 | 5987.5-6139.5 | 1.09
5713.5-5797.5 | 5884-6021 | 1.11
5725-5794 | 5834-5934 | 1.08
